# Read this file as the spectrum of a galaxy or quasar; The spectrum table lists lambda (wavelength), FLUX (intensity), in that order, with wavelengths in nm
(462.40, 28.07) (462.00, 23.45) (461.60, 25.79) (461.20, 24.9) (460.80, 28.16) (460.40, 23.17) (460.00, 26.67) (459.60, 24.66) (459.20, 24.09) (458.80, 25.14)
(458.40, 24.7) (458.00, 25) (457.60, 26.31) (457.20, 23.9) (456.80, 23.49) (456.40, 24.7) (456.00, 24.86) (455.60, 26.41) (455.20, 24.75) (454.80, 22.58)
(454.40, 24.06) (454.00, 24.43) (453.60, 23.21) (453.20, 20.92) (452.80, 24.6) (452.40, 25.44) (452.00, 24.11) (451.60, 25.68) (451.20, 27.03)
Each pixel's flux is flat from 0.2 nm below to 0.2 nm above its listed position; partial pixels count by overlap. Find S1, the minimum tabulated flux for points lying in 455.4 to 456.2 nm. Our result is 24.86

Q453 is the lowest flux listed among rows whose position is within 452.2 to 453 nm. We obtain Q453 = 24.6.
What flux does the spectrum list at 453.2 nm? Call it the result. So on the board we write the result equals 20.92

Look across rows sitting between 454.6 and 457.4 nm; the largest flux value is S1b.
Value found 26.41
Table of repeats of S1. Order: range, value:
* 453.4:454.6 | 23.21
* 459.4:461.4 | 23.17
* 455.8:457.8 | 23.49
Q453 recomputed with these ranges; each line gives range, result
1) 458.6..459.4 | 24.09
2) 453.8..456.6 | 22.58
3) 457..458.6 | 23.9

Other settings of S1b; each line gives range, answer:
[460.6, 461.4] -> 28.16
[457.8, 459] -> 25.14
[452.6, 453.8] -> 24.6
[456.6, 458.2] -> 26.31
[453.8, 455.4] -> 24.75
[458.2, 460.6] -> 26.67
